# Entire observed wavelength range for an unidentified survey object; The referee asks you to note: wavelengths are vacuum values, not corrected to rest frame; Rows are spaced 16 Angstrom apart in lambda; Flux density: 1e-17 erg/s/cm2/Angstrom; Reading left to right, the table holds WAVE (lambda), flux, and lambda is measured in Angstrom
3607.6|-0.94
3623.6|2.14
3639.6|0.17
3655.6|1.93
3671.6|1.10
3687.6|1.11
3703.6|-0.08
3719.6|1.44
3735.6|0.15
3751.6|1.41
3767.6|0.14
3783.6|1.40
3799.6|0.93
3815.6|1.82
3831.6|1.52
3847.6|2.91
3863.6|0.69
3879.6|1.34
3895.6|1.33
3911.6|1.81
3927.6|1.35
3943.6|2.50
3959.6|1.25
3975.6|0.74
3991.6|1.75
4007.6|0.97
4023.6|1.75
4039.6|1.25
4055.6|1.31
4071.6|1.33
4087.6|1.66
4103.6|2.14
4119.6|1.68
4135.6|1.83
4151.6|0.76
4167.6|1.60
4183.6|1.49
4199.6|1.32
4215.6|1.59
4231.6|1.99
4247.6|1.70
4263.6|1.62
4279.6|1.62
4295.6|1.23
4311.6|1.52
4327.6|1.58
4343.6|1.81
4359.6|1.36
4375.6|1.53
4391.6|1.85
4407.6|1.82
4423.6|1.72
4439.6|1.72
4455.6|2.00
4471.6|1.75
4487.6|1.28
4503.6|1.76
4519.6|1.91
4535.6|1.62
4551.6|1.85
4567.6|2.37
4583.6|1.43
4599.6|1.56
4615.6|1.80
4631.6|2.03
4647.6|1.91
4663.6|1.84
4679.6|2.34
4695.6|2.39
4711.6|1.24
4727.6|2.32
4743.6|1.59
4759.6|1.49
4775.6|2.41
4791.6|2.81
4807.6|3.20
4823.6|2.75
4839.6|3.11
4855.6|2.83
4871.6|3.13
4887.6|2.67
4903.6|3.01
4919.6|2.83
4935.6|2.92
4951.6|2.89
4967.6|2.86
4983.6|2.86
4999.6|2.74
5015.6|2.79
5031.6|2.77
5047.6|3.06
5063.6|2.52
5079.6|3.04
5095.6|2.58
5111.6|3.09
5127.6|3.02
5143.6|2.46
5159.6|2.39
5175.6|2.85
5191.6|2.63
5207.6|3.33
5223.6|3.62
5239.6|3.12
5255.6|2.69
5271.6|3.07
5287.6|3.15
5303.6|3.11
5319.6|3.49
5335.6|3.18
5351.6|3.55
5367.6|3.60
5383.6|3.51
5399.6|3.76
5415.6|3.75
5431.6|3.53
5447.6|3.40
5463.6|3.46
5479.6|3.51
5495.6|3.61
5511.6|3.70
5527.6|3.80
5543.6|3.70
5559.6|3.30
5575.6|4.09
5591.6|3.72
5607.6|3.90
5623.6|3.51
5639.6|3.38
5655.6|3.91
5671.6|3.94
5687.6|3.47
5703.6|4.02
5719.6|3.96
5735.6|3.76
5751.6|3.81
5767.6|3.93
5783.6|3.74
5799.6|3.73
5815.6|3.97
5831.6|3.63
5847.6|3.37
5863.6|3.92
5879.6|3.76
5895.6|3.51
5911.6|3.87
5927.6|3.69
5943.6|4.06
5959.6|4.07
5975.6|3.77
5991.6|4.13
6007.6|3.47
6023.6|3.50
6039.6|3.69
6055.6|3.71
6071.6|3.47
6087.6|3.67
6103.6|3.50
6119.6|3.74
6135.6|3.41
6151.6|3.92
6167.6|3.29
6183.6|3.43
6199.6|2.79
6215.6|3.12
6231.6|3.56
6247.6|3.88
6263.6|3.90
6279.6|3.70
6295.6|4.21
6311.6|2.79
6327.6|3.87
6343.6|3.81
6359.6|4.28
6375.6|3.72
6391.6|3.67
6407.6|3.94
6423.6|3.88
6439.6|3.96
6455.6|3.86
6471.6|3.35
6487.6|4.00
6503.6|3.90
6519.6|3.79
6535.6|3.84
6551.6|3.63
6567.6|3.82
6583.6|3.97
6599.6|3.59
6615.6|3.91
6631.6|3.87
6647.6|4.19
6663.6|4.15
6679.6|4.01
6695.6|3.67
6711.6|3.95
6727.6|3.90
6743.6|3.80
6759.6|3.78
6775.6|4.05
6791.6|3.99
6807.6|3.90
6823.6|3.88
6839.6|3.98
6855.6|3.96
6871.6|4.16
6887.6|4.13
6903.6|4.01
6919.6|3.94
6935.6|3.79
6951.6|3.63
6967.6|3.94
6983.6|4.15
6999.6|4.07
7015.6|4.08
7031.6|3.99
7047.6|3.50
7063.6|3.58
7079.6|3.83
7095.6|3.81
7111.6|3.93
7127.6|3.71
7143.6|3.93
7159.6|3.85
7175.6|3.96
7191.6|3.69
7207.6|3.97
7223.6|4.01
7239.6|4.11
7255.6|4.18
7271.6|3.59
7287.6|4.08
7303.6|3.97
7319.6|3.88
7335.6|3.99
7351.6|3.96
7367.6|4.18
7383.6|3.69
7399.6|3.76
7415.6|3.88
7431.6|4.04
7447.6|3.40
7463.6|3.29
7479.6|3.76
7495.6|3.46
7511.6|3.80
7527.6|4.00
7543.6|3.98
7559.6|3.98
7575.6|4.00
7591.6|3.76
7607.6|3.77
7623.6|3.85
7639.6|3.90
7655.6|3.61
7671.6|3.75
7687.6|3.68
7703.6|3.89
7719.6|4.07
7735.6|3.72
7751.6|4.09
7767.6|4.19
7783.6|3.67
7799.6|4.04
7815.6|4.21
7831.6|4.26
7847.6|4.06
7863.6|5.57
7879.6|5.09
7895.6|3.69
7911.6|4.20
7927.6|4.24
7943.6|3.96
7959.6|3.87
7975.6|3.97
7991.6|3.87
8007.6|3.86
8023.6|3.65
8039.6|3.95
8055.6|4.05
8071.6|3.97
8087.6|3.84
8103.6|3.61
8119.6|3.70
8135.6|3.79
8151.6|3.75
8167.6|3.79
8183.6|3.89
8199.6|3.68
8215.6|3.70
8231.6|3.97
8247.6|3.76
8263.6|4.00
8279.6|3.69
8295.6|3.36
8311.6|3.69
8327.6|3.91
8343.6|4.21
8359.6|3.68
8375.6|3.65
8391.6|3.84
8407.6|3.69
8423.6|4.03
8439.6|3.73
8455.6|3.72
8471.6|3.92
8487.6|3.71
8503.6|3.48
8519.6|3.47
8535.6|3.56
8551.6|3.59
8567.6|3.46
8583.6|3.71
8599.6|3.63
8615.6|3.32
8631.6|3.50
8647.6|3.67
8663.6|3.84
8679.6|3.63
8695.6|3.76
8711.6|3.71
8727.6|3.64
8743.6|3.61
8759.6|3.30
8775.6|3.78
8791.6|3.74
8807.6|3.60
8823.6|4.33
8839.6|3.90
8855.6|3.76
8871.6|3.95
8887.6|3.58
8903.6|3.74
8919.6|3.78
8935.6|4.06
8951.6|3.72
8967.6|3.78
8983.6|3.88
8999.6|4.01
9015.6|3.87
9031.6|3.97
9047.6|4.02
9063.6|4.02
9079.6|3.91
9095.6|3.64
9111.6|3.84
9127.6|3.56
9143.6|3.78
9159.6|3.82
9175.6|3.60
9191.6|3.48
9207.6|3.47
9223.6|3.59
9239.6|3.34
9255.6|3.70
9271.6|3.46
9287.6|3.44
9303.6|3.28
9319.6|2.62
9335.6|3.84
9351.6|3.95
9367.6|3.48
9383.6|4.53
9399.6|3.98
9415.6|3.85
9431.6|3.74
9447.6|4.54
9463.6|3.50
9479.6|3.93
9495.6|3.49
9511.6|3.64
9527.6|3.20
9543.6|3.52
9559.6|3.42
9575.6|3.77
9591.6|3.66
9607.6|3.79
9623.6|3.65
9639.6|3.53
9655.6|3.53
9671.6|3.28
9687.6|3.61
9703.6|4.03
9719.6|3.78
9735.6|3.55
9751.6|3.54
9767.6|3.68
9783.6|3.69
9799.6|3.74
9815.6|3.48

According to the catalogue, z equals 0.197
